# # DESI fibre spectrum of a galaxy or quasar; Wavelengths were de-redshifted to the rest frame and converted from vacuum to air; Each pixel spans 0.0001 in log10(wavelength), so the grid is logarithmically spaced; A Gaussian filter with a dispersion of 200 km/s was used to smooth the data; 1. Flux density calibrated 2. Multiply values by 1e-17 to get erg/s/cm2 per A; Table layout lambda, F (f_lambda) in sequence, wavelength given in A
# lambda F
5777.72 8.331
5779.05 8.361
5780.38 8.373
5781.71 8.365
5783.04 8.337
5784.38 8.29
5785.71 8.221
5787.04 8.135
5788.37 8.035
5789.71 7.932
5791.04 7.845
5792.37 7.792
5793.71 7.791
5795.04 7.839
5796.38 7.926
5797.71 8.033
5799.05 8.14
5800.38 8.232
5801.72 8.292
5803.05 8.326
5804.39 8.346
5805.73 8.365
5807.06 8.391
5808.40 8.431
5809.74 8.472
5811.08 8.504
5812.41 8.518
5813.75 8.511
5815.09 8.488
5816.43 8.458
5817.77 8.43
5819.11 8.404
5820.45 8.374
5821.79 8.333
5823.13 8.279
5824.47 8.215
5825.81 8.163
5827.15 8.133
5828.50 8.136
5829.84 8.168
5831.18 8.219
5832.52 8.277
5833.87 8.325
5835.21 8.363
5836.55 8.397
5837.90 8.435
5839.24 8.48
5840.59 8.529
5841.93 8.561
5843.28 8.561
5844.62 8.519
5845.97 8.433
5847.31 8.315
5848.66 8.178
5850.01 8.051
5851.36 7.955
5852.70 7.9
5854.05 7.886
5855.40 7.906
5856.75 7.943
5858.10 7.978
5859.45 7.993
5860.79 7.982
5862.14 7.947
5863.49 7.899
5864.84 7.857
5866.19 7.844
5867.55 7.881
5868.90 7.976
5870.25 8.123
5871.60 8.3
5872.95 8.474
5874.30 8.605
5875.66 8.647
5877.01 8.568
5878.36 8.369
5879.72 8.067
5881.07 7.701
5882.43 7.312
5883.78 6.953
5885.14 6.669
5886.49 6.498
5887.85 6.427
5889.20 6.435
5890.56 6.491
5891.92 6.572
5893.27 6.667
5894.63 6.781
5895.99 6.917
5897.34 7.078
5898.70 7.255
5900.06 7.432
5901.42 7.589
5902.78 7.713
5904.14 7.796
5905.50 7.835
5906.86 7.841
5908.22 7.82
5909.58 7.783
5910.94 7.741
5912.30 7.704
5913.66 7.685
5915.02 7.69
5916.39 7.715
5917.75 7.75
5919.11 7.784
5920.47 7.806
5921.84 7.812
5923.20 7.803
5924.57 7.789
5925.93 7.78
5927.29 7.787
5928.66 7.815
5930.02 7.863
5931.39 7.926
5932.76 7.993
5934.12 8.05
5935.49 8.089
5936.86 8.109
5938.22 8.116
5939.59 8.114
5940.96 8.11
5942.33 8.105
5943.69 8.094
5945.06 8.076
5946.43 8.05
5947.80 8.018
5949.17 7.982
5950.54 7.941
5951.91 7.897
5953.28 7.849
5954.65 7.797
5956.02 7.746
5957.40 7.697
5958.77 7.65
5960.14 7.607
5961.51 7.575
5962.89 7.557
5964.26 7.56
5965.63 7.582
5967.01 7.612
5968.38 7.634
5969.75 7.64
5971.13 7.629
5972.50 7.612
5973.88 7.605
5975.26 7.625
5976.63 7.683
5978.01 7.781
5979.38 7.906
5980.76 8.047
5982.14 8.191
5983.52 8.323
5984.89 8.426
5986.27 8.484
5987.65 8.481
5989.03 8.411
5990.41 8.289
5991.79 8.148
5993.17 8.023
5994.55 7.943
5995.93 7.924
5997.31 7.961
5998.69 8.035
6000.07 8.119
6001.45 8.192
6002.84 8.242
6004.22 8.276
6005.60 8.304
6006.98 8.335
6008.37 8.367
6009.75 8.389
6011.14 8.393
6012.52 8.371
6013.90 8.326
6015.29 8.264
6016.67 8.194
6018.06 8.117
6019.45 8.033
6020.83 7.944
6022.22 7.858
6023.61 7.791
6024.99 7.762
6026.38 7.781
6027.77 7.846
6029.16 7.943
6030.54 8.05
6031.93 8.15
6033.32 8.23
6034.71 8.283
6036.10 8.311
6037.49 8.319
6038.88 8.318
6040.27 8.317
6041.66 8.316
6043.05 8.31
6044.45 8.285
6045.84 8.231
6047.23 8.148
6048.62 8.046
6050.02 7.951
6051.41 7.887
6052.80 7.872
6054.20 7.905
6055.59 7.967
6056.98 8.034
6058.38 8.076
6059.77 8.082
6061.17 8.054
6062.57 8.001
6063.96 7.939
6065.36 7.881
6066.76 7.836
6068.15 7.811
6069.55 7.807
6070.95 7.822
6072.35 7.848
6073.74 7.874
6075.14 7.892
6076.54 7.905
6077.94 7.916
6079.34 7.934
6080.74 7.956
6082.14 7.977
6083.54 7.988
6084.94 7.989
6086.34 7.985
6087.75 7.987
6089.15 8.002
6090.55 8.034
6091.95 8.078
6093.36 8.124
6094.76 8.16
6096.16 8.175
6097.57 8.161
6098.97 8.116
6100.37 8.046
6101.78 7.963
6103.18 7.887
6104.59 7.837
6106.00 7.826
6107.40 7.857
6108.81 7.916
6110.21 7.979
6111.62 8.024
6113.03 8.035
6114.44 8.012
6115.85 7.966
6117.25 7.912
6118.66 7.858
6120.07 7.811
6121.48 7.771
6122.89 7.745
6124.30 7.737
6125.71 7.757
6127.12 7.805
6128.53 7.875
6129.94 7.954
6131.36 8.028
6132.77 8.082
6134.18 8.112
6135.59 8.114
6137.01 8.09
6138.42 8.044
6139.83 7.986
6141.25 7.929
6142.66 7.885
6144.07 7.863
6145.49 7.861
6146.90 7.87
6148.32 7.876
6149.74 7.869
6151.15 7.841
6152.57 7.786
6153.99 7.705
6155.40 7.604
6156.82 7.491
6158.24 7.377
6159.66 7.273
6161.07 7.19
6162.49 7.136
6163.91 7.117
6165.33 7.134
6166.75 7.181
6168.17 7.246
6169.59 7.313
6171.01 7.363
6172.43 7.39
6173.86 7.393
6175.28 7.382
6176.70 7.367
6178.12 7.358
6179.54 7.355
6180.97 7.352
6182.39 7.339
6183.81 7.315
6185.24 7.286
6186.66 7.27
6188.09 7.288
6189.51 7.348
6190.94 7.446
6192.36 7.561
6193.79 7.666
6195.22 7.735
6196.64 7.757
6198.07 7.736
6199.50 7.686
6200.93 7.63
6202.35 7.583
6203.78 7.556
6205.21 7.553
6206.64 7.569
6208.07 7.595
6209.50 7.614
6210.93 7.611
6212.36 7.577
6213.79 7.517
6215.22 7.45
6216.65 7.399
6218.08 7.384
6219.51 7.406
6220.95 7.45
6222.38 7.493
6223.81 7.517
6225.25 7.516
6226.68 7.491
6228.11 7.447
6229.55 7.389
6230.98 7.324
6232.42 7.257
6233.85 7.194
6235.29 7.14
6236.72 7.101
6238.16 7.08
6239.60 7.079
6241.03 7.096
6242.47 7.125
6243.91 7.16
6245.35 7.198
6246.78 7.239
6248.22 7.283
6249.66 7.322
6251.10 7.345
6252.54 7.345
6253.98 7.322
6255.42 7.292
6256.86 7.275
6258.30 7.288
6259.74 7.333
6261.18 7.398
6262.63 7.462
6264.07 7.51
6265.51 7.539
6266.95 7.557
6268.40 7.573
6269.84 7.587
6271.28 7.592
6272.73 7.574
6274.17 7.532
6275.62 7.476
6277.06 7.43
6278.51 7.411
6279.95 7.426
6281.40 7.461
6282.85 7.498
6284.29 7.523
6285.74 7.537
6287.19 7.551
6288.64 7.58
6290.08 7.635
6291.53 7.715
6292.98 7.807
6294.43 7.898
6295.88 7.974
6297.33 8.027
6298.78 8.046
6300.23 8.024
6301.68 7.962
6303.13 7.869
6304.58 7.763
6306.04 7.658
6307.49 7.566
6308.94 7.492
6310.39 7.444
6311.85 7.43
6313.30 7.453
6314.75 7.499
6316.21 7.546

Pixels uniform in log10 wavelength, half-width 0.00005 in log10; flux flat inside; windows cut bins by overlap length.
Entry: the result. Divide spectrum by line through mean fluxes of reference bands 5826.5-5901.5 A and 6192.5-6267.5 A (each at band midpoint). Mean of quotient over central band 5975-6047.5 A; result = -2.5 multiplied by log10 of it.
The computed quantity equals -0.07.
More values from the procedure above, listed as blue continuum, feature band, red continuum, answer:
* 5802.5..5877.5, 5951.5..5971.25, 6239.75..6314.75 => 0.05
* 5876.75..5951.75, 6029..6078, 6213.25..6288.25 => -0.07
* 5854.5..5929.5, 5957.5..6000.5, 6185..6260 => -0.04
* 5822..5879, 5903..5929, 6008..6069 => 0.05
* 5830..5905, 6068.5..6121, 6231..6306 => -0.05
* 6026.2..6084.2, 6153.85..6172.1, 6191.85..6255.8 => 0.05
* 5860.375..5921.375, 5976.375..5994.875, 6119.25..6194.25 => -0.08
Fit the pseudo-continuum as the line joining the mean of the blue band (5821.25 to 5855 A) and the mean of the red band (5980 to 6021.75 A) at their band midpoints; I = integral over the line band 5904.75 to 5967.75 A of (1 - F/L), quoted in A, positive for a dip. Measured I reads 3.0 A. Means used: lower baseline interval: 8.27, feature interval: 7.84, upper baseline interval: 8.21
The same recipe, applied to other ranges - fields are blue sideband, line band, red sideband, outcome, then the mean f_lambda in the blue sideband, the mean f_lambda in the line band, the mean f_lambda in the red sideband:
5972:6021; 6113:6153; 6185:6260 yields -1.13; 8.14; 7.91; 7.4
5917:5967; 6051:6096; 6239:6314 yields -1.36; 7.87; 7.96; 7.51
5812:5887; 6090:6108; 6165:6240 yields -0.92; 8.13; 8.02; 7.42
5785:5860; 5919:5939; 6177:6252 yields 0.25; 8.23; 7.91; 7.41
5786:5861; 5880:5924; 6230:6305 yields 4.02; 8.23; 7.35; 7.48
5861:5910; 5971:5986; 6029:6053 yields 0.02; 7.56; 7.92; 8.18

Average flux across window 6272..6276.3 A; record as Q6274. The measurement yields 7.52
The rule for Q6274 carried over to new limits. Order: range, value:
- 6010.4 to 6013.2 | 8.38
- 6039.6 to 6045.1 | 8.3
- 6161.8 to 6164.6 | 7.12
